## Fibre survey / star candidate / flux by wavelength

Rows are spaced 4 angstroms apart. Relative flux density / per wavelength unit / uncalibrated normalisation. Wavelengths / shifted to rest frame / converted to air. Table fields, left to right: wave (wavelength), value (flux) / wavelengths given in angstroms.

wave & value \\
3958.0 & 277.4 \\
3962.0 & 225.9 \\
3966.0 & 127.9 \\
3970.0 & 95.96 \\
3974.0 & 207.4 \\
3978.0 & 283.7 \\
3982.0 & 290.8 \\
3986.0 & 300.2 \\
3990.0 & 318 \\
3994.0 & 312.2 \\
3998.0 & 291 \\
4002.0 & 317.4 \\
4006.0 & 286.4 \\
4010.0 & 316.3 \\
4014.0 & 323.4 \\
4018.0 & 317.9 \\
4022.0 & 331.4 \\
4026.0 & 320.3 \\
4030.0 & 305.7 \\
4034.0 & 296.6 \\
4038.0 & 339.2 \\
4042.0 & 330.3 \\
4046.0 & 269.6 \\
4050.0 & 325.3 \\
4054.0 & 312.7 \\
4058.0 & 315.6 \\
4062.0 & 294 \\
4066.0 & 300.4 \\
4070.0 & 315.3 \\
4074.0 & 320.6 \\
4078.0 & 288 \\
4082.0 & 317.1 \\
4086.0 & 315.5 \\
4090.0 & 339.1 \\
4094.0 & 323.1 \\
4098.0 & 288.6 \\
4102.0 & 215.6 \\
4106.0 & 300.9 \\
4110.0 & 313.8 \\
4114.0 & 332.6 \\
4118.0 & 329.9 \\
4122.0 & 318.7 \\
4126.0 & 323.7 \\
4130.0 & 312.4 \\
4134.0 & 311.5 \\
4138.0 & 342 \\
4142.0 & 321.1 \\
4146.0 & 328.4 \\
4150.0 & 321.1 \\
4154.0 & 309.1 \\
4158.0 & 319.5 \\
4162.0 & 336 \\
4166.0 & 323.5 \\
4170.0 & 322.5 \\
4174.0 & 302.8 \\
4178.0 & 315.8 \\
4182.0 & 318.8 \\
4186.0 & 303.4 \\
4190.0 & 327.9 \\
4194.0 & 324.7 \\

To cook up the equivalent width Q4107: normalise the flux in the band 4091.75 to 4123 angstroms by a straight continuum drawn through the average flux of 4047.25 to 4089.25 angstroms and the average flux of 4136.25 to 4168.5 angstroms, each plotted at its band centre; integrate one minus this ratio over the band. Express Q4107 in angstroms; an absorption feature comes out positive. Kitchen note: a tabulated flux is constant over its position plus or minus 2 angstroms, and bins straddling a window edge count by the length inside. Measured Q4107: 1.4 angstroms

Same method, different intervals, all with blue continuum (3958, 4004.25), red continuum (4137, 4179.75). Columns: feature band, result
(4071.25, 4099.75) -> -1.9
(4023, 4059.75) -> -4.9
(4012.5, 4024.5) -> -2.5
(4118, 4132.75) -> -0.5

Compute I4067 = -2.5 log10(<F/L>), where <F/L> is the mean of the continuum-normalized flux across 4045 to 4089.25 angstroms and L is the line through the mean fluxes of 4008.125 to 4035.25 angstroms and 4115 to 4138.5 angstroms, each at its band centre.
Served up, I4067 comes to 0.04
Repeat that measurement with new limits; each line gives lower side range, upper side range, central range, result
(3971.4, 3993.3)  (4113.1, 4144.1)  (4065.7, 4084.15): -0.01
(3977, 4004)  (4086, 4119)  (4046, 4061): -0.02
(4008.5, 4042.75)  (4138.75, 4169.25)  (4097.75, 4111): 0.17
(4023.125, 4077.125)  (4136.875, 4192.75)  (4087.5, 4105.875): 0.08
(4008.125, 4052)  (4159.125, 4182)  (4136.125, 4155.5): -0.02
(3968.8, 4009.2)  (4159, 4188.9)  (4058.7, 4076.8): -0.05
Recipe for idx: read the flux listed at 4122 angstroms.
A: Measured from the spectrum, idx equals 318.7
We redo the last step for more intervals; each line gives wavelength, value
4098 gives 288.6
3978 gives 283.7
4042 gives 330.3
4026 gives 320.3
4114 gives 332.6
